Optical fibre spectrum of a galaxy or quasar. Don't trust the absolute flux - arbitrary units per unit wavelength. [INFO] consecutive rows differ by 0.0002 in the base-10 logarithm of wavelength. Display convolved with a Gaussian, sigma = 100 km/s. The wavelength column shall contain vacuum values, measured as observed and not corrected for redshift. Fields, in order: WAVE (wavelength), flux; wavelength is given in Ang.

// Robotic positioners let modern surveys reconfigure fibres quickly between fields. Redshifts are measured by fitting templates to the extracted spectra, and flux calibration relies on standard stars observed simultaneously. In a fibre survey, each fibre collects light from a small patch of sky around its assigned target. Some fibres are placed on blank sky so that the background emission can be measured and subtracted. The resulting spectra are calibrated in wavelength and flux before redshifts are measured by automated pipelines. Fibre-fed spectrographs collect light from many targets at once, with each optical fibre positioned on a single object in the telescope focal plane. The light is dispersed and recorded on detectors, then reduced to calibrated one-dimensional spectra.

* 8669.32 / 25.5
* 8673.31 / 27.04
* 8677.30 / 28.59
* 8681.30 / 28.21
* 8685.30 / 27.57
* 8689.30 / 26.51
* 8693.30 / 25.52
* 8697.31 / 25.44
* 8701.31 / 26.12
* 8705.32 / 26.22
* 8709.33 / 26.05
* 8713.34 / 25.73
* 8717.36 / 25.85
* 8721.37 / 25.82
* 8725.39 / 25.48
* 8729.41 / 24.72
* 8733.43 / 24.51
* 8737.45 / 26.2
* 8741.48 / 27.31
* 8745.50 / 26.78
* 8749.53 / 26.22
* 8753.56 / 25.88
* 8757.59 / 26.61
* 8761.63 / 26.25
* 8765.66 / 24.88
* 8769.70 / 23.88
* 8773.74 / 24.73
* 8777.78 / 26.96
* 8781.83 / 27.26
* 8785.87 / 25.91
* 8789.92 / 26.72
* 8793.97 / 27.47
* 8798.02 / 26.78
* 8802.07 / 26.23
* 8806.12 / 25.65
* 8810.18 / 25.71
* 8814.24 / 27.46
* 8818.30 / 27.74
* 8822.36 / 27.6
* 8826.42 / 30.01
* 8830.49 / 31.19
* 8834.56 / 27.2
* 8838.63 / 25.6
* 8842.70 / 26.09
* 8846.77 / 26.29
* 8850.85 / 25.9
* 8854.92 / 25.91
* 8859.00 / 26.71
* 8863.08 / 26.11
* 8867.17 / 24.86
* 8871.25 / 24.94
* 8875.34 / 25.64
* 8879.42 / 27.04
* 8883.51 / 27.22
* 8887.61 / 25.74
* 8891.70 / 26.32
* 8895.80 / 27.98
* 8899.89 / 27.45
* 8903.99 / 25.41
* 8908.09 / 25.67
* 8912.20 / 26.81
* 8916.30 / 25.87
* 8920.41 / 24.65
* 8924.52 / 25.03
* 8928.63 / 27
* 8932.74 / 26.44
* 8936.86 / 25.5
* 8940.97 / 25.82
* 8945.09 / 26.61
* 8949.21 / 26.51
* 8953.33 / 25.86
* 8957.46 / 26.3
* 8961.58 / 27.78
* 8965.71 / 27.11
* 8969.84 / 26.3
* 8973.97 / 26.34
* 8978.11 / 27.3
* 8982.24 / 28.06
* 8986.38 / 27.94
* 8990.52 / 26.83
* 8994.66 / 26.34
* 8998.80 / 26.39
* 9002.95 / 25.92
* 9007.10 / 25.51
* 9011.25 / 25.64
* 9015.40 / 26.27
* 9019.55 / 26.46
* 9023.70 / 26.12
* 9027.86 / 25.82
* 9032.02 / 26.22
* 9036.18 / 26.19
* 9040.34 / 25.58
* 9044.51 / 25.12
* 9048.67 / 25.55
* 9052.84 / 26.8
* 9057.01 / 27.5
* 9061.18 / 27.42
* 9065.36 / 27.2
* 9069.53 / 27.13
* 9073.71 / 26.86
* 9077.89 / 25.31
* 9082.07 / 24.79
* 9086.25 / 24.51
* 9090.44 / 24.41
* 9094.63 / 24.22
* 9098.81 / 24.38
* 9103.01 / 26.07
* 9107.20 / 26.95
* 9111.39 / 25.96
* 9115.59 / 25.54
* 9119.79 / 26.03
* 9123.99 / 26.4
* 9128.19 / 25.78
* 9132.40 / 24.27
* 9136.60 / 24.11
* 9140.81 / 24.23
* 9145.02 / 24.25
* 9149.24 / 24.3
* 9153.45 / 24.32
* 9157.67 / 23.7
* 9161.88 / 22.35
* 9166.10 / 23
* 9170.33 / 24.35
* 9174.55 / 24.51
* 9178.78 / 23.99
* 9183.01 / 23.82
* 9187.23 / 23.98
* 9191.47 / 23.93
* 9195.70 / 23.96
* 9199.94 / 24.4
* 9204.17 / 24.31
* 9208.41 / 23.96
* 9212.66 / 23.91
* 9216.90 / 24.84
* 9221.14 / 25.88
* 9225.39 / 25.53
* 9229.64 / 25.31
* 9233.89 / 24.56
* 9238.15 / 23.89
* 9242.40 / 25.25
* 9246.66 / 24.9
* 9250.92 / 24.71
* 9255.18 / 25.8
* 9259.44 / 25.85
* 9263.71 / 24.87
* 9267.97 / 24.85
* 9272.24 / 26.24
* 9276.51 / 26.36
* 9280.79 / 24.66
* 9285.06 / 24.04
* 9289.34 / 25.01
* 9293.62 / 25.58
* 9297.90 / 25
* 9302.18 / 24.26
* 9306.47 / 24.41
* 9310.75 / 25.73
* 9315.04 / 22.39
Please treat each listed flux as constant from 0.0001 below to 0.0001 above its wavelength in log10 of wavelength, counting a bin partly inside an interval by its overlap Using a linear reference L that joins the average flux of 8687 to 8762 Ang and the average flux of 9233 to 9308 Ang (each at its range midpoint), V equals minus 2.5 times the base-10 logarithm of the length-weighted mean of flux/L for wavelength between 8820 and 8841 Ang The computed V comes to -0.10 mag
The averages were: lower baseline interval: 26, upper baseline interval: 25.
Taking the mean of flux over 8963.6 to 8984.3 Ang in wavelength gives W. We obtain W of 27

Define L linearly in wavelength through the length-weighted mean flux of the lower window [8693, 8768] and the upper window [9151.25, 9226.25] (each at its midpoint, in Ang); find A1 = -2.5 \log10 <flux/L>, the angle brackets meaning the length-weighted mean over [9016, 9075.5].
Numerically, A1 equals -0.07 mag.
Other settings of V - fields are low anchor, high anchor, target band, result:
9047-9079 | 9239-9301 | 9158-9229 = 0.07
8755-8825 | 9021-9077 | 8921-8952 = 0.01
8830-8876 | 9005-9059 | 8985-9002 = -0.03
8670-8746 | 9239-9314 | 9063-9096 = 0.00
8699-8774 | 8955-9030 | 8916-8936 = 0.02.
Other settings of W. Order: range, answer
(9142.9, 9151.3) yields 24.3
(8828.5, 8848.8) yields 27.3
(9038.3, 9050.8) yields 25.4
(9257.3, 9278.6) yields 25.6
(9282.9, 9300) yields 24.9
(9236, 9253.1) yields 24.7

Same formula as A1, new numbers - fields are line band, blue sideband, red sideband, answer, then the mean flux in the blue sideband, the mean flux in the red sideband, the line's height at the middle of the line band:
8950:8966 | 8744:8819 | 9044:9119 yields -0.028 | 26.2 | 25.9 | 26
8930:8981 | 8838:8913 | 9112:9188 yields -0.035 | 26.2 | 24.4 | 25.7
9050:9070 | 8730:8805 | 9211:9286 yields -0.068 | 26.1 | 25.1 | 25.5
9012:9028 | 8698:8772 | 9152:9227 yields -0.060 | 25.8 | 24.1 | 24.8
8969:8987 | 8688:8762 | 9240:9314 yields -0.067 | 25.9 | 25.1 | 25.6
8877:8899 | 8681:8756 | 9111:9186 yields -0.060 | 26.1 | 24.5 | 25.4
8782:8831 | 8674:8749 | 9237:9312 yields -0.048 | 26.3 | 25.1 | 26.1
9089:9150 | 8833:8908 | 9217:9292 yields 0.016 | 26.2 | 25.2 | 25.5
